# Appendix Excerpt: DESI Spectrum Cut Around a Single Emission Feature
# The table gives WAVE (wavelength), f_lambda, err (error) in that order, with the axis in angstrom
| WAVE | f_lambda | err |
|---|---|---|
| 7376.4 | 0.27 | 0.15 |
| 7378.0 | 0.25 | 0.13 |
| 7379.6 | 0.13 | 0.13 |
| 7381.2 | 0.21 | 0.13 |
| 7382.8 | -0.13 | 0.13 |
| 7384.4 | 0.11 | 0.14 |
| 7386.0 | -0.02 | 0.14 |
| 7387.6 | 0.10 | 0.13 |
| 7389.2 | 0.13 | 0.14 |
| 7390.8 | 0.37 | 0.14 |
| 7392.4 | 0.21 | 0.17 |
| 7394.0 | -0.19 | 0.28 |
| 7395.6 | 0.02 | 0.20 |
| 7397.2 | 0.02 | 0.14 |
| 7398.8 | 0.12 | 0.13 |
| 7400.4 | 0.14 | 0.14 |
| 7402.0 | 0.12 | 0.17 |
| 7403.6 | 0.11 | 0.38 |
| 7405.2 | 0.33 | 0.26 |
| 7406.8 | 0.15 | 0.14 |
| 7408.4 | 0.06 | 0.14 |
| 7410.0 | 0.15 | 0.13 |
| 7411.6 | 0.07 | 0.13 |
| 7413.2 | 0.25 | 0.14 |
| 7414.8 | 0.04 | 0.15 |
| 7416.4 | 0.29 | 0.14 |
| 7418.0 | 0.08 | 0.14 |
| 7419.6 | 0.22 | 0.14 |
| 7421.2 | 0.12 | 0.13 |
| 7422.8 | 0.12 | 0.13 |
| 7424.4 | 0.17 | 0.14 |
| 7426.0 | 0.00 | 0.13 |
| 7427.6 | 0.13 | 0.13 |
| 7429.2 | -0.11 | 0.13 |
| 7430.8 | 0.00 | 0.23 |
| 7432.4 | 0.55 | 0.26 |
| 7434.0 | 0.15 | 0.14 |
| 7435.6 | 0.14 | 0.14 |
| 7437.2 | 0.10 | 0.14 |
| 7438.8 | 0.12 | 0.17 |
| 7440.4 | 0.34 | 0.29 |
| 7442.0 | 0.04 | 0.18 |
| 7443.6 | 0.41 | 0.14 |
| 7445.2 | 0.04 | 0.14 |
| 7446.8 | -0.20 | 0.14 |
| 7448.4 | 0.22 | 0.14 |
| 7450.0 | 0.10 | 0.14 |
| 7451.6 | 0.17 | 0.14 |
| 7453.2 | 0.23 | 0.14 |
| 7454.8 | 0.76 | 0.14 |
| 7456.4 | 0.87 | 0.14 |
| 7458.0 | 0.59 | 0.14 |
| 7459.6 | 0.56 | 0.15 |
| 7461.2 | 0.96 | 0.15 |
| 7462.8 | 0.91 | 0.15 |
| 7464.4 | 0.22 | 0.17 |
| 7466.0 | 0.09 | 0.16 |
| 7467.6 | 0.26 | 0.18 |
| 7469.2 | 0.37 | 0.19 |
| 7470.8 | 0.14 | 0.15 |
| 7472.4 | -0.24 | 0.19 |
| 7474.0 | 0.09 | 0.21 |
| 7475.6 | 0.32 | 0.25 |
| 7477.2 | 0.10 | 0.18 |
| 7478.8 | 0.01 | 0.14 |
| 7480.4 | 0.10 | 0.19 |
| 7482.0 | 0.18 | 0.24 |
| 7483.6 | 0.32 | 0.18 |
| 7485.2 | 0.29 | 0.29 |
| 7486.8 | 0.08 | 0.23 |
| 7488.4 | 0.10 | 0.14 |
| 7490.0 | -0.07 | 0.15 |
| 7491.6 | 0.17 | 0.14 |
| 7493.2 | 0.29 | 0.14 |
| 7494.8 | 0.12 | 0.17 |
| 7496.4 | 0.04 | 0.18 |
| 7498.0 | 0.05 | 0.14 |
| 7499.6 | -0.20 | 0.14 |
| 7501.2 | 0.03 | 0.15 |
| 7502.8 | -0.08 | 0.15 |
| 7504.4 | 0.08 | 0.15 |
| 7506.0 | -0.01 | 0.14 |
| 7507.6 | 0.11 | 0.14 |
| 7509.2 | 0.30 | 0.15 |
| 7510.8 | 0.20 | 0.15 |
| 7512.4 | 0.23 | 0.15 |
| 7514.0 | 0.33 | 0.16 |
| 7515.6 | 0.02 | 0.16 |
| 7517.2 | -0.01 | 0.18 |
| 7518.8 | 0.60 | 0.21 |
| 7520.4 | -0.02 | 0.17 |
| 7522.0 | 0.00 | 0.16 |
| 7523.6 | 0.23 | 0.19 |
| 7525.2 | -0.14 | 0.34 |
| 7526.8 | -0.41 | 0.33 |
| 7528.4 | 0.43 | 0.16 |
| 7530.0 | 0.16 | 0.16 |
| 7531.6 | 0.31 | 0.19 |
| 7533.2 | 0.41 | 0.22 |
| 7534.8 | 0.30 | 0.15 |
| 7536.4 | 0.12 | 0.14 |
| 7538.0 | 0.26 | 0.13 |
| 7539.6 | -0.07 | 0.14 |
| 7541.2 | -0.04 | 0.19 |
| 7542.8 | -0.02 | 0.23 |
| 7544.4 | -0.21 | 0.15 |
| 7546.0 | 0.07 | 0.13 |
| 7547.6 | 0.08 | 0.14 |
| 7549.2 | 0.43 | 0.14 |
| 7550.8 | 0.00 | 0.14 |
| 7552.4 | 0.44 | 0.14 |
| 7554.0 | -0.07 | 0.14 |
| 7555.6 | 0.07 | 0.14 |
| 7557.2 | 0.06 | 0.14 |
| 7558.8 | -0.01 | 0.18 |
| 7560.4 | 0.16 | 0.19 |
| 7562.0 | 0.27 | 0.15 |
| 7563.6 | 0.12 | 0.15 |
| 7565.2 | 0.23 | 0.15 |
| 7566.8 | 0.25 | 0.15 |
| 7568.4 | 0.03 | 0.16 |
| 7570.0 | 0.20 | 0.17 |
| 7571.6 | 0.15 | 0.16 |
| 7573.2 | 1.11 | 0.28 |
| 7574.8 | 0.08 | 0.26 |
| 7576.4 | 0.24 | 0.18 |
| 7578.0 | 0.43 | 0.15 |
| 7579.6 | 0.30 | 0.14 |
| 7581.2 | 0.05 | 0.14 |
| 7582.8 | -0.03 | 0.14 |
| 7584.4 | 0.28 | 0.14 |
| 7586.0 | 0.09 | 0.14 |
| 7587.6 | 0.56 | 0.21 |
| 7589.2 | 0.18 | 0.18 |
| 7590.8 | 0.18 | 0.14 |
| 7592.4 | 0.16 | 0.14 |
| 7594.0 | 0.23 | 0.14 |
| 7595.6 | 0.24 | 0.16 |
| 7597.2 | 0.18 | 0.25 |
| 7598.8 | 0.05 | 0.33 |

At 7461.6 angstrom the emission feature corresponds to [O II]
